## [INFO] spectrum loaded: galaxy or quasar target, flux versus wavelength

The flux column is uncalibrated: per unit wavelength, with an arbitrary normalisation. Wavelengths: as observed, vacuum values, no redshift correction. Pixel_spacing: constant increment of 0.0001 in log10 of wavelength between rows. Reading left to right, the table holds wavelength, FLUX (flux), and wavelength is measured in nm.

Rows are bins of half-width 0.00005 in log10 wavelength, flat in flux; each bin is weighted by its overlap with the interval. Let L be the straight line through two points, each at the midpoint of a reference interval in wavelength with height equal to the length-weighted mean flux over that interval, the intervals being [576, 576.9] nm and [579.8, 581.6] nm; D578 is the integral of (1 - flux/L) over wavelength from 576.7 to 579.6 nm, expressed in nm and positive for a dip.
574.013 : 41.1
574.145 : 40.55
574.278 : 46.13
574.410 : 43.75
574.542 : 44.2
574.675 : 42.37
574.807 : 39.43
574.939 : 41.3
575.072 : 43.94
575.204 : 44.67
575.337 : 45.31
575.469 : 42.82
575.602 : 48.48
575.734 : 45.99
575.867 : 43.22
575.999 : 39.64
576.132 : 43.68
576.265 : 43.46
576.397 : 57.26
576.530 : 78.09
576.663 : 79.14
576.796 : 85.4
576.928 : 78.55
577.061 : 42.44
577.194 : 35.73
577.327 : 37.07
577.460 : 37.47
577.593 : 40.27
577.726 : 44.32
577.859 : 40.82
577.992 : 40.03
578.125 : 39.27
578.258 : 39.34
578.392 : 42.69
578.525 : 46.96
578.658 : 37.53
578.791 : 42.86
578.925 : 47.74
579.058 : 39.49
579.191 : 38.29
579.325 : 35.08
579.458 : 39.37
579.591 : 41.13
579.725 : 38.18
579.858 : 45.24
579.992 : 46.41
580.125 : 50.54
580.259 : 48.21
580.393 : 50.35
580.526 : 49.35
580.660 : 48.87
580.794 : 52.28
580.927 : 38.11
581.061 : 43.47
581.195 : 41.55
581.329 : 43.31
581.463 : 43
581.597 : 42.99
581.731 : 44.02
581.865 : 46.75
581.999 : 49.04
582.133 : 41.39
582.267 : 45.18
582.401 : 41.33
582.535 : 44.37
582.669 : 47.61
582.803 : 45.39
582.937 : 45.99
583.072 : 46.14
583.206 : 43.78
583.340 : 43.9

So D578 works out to 0.62 nm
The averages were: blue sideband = 63.3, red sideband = 46.1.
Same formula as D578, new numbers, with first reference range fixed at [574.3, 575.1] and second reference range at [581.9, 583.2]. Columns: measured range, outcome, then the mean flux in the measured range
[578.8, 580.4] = 0.04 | 43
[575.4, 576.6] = -0.17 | 49.3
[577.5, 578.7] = 0.07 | 41.2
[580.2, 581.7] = -0.03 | 45.5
